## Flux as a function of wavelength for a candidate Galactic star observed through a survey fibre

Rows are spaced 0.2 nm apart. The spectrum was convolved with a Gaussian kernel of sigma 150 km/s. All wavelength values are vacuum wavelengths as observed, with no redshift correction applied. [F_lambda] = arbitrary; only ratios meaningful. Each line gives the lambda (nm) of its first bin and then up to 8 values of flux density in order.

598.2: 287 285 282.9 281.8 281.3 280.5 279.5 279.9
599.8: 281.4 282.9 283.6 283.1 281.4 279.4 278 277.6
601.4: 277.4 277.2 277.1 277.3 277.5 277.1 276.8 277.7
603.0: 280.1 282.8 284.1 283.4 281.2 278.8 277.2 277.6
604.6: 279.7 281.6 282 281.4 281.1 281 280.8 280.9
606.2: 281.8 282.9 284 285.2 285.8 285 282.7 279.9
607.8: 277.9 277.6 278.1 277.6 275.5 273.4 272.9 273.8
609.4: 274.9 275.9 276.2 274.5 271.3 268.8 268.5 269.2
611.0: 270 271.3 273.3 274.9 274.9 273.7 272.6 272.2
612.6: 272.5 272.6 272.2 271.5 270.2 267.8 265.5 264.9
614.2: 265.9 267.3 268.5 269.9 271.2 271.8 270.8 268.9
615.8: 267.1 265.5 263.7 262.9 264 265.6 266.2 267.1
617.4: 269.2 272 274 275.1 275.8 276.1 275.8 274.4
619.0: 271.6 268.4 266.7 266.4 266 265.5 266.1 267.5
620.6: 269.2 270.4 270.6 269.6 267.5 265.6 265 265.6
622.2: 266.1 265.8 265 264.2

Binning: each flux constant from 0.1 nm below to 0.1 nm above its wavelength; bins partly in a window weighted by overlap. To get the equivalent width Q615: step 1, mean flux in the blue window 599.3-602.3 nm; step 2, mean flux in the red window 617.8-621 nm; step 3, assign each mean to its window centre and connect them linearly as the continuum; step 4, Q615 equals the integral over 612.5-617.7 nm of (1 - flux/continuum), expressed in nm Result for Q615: 0.08 nm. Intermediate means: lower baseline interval 280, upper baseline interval 270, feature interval 268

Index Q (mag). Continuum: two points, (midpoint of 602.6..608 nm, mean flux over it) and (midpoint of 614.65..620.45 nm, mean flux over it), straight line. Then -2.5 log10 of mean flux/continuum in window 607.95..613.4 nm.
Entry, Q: 0.01 mag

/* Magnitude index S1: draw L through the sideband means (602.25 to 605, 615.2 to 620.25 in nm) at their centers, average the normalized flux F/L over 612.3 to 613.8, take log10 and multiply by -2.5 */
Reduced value 0.01 mag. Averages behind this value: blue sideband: 280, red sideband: 269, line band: 271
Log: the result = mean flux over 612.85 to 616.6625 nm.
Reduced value 268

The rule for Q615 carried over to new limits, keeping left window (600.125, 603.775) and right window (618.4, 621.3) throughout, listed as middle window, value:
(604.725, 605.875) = -0.015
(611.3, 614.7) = 0.033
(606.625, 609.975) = -0.029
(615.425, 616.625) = 0.026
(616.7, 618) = 0.006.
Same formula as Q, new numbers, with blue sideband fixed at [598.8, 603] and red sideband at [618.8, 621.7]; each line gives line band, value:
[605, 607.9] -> -0.02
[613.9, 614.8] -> 0.02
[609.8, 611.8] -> 0.01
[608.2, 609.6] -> 0.00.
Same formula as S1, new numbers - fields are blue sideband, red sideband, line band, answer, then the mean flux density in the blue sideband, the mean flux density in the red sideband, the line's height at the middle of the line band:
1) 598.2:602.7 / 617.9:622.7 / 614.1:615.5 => 0.01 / 280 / 269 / 272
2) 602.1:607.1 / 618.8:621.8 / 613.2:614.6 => 0.02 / 281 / 268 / 273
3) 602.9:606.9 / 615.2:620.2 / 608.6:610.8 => 0.02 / 281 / 269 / 277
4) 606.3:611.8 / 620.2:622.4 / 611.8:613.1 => 0.00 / 276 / 268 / 274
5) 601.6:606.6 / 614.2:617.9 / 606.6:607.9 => -0.02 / 280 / 268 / 277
